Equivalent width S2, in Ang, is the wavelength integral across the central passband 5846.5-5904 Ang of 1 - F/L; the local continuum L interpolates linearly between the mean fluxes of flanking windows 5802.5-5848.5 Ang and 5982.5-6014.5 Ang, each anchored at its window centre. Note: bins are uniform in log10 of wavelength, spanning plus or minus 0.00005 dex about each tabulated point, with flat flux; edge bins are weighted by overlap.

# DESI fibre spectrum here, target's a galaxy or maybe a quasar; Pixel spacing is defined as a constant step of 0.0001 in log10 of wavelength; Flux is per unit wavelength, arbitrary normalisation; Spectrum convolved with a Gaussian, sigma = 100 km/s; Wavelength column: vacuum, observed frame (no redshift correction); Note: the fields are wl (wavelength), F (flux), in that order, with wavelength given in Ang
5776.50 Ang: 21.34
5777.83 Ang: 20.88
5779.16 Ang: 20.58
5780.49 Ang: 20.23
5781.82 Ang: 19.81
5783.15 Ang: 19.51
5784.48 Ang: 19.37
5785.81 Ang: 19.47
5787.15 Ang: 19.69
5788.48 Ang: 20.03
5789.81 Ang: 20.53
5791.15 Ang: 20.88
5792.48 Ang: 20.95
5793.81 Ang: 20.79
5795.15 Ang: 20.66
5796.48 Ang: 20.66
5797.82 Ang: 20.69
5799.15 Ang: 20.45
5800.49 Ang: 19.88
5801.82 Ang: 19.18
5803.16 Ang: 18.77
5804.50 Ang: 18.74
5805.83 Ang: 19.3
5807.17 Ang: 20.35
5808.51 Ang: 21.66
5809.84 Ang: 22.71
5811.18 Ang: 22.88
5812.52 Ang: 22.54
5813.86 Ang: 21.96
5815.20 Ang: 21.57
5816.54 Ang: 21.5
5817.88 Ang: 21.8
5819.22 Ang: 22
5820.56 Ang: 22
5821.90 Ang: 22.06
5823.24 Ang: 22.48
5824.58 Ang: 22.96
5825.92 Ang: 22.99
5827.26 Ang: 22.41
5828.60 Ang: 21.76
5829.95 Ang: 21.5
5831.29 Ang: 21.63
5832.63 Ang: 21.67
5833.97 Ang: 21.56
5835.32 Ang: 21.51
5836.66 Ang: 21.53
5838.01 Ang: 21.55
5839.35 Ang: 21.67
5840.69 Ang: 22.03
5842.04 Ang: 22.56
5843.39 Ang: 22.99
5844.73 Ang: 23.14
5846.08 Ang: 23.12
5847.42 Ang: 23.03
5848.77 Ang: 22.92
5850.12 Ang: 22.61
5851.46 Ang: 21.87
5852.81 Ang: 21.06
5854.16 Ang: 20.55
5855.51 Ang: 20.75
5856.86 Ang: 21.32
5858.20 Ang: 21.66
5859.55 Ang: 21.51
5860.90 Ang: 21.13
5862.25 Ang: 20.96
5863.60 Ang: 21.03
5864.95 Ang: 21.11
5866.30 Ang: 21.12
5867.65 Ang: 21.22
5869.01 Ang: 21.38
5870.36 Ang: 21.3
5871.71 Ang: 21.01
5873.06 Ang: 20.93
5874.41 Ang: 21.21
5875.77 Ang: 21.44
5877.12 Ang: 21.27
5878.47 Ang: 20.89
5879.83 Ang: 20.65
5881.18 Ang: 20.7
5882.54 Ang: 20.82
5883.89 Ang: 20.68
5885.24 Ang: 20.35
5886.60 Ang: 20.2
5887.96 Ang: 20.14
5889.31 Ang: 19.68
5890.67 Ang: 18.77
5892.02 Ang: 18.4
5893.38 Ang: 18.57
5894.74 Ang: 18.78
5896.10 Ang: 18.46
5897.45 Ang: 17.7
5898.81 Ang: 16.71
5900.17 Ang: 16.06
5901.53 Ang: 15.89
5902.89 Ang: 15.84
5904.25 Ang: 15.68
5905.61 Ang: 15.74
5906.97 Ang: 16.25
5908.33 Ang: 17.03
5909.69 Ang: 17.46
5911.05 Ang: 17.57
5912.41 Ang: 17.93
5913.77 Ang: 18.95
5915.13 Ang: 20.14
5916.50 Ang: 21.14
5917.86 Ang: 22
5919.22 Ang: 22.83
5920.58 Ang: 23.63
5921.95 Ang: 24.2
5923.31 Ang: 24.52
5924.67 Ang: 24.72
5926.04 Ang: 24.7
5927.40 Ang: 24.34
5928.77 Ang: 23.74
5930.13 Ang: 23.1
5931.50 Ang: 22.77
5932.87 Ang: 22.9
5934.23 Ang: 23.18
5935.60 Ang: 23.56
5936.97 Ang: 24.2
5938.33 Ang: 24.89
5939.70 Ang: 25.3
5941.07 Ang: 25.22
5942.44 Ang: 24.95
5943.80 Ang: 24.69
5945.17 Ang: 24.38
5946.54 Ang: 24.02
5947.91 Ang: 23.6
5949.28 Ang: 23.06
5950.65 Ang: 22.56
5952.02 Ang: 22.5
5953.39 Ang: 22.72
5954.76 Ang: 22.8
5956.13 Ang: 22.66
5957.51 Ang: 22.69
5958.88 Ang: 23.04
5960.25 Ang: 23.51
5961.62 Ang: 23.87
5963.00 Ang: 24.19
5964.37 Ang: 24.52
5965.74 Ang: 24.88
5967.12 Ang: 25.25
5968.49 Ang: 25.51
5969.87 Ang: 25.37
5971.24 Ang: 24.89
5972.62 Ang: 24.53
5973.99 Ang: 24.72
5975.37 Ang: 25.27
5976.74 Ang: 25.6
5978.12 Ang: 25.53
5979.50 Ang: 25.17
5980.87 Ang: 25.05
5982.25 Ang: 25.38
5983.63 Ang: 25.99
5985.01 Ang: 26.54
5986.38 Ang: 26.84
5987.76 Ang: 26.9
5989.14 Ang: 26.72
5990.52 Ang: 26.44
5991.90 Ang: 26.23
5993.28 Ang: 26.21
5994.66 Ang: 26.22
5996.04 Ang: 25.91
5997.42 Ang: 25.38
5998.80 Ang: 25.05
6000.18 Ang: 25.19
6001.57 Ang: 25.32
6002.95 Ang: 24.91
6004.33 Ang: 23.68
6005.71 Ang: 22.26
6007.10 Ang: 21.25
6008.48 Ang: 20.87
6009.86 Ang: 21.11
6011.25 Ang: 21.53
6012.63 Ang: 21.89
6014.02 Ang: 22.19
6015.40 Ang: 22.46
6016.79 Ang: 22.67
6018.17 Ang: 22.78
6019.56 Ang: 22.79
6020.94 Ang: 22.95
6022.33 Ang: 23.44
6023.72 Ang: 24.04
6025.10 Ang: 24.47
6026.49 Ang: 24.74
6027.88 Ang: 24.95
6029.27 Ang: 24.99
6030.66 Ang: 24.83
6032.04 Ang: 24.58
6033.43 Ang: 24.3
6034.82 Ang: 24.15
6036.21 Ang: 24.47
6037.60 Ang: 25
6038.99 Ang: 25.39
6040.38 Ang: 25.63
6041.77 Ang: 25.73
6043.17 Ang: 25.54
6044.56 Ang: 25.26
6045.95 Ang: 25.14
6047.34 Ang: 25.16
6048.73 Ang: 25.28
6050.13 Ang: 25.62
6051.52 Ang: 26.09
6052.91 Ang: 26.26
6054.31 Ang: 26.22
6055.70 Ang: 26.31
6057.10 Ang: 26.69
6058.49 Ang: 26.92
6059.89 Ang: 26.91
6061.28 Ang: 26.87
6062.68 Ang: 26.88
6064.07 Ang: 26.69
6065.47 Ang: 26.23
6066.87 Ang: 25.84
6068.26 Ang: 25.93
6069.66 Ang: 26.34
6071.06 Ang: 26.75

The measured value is 6.0 Ang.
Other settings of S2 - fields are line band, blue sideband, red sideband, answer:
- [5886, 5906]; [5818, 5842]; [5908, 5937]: 3.84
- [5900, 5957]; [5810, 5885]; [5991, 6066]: 3.11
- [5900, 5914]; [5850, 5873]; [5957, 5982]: 3.68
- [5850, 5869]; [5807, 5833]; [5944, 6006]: 1.25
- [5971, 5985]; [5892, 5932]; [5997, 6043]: -1.90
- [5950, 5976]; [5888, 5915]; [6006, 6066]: -3.99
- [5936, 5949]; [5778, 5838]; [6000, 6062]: -0.81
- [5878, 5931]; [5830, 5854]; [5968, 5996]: 8.64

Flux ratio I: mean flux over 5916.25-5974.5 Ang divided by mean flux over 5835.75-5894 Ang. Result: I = 1.1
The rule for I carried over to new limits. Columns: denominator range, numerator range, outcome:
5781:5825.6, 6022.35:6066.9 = 1.22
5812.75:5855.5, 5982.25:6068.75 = 1.13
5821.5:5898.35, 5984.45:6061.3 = 1.17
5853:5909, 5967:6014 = 1.26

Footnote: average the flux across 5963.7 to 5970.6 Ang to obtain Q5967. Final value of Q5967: 25.1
